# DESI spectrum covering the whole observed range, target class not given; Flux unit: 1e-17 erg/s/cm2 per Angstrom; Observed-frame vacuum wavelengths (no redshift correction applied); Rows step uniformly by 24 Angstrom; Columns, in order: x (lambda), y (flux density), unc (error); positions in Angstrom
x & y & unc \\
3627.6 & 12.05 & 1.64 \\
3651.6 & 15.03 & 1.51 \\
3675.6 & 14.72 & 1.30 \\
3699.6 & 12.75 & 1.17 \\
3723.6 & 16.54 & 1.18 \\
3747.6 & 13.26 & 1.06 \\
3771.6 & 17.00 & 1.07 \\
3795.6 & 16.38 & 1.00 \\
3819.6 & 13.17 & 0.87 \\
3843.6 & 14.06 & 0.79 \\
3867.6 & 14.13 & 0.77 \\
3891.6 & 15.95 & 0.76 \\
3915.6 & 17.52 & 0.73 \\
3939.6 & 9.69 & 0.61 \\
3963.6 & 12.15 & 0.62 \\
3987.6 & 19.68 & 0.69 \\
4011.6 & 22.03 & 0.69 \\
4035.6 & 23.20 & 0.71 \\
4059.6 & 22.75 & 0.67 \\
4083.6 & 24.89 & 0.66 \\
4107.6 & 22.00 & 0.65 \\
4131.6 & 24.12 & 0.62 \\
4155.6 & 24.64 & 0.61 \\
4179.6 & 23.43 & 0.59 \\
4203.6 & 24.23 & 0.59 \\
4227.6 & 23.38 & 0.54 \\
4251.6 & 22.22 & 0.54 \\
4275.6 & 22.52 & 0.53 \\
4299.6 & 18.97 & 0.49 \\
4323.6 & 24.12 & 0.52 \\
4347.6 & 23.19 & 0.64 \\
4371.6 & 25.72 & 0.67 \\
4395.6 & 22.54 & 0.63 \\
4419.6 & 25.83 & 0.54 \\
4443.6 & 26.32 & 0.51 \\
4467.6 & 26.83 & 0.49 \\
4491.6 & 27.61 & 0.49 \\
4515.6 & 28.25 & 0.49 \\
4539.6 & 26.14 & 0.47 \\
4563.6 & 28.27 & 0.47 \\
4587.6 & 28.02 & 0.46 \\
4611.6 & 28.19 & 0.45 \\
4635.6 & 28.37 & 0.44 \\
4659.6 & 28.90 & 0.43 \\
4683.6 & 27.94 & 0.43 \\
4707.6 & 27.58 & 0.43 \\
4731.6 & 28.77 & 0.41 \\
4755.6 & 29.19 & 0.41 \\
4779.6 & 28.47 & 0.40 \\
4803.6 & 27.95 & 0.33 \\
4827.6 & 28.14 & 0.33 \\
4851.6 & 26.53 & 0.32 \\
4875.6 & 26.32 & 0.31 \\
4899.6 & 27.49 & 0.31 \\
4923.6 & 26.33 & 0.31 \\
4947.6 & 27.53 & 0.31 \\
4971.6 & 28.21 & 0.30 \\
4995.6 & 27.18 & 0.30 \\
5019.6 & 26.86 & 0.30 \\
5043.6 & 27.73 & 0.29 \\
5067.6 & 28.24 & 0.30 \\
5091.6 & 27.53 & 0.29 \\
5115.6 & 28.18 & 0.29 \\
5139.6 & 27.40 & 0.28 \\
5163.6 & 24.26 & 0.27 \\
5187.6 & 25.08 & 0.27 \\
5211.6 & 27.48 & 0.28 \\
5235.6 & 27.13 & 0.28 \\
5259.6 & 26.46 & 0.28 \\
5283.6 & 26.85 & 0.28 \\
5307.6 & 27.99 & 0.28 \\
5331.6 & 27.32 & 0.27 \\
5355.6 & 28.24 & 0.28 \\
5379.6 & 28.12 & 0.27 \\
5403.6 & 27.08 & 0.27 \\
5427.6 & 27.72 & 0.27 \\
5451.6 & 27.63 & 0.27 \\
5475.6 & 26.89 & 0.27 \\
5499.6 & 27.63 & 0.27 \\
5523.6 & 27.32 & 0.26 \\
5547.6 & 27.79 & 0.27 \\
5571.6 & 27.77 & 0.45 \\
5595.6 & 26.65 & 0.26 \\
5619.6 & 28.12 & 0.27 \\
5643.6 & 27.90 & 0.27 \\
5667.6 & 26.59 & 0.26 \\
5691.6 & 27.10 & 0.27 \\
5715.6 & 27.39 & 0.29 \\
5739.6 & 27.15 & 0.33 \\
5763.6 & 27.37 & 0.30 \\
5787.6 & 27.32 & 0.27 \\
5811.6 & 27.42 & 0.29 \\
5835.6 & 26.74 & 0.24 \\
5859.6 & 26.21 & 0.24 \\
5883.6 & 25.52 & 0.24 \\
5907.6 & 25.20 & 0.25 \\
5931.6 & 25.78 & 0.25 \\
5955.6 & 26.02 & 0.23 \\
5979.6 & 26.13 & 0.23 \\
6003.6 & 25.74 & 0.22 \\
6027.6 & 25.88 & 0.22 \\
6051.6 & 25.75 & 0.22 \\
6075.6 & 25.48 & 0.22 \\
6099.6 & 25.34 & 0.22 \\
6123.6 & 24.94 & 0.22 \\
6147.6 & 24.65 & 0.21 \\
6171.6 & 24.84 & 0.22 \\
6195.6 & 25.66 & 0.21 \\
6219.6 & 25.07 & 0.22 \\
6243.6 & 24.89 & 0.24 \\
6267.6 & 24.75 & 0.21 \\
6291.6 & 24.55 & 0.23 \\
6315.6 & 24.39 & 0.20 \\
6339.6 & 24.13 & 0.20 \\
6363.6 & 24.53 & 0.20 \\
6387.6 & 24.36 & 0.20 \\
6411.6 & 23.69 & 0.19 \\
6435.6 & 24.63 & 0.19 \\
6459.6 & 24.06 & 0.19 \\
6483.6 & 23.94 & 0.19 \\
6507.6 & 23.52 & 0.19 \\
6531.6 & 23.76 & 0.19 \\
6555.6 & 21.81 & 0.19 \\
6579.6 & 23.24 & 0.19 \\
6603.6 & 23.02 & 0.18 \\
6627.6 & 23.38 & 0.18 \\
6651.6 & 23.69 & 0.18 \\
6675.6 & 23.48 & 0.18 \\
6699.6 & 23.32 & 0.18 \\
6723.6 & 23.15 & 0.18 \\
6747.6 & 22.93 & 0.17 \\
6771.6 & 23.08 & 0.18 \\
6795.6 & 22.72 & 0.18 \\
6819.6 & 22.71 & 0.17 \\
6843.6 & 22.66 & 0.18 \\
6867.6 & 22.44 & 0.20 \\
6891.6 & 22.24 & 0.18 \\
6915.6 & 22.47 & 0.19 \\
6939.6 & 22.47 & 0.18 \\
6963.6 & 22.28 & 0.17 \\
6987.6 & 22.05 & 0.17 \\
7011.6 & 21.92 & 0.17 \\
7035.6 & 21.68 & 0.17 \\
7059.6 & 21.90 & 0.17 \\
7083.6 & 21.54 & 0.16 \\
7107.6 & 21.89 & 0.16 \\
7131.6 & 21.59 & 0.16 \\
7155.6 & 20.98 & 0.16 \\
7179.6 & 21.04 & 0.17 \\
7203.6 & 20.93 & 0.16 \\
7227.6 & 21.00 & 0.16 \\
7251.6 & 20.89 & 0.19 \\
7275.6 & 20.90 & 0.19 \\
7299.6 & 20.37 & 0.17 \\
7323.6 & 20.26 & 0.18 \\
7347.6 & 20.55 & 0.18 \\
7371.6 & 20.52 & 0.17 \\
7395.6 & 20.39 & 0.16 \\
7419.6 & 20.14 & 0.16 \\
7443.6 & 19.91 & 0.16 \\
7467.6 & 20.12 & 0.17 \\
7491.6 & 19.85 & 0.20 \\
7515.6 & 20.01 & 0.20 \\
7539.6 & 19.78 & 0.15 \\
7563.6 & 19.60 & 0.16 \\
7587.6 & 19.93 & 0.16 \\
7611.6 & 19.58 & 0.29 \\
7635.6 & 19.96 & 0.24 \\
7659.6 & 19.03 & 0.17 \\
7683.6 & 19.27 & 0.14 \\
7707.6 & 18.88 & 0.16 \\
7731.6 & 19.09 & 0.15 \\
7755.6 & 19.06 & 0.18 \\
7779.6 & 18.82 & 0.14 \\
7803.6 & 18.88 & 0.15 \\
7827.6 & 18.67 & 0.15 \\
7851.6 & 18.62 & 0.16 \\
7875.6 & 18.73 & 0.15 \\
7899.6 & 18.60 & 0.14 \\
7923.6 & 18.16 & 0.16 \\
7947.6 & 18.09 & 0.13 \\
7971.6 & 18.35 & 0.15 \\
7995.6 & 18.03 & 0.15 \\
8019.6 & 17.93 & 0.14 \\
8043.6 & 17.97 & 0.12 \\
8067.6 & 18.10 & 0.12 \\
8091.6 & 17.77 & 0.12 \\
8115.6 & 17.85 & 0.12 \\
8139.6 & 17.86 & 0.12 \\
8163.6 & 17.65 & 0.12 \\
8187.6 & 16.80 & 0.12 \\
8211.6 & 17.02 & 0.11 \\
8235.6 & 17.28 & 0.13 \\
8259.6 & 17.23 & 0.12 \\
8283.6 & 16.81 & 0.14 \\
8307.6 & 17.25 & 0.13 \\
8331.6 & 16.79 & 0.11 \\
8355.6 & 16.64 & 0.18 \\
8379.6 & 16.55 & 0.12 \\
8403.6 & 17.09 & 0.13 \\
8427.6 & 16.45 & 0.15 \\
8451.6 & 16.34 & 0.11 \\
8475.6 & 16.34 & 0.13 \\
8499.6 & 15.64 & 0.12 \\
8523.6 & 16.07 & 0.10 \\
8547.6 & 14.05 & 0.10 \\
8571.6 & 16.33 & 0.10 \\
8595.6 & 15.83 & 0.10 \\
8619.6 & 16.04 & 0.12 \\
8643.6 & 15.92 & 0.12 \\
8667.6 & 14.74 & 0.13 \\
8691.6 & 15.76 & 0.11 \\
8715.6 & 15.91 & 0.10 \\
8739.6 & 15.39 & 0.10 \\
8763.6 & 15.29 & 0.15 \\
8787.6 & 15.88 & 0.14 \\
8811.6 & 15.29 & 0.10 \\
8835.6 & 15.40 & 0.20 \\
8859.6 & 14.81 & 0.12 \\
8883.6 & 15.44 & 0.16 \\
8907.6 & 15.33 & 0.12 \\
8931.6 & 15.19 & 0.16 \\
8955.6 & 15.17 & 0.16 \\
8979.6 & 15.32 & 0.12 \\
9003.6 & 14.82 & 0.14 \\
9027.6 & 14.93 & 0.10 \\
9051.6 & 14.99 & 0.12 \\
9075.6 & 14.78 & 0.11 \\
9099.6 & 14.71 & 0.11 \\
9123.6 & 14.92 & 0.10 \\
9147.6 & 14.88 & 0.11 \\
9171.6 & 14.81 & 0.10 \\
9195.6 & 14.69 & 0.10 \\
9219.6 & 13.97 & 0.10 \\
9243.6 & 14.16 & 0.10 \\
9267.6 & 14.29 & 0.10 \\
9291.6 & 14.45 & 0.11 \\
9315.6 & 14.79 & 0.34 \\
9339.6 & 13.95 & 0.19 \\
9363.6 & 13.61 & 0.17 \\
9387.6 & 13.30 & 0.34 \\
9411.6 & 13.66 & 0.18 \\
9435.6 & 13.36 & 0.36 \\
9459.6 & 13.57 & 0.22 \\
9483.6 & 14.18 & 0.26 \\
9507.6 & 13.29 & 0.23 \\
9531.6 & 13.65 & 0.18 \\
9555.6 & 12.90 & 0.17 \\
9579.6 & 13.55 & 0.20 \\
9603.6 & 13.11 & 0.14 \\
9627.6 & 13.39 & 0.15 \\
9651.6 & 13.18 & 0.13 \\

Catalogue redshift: 0.000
